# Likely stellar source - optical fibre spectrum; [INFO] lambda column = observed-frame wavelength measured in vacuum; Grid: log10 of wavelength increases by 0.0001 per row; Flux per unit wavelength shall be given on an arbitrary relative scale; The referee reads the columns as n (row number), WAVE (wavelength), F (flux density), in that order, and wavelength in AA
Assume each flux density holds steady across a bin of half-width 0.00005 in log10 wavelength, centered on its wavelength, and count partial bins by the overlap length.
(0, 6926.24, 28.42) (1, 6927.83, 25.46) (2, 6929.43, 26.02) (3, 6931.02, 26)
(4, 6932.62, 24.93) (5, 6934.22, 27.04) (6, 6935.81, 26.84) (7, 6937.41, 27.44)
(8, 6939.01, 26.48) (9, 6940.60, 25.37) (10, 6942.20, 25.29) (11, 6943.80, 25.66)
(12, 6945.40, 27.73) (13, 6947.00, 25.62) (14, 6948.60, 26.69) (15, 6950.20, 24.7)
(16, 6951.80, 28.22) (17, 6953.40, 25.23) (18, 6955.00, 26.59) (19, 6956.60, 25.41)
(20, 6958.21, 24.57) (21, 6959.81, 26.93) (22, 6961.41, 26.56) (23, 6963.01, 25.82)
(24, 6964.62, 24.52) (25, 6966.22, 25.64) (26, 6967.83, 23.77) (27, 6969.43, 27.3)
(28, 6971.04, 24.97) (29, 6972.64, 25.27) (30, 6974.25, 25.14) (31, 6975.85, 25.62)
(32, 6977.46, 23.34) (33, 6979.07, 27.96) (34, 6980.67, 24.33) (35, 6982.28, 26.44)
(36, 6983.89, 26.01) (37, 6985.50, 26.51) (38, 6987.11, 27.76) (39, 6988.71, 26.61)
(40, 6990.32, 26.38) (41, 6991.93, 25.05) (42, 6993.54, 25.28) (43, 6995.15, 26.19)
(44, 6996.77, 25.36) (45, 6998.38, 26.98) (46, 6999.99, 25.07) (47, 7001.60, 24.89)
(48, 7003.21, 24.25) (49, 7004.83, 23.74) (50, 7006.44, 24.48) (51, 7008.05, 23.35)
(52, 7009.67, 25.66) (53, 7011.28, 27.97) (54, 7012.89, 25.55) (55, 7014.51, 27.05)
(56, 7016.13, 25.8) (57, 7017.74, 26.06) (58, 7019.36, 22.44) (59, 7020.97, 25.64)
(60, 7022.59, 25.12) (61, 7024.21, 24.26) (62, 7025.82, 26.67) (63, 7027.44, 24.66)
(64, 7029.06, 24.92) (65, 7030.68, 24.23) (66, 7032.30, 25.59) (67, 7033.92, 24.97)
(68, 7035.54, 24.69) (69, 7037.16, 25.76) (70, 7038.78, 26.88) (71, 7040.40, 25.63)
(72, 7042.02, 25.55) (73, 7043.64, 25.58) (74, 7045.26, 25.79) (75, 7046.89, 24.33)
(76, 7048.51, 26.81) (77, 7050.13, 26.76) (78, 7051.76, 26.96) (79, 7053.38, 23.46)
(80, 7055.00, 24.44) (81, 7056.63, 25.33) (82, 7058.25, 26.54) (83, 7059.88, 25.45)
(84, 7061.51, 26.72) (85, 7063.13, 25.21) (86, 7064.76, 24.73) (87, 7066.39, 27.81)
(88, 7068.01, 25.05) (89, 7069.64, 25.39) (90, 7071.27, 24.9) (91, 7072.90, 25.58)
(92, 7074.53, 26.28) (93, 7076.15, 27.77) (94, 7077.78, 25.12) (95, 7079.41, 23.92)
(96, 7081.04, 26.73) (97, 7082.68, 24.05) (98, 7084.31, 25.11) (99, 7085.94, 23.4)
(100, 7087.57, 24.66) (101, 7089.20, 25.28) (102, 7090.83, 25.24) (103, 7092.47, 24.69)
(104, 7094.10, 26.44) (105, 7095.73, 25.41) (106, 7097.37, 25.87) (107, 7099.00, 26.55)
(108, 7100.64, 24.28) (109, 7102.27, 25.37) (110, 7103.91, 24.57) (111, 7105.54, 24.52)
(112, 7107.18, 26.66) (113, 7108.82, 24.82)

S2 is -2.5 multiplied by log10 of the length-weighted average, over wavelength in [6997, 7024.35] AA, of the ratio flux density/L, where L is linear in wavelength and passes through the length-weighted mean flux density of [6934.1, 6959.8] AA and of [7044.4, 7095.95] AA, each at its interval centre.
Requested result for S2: 0.03 mag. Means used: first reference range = 26.2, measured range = 25.2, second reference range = 25.5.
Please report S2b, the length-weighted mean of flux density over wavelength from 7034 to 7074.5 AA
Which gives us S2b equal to 25.6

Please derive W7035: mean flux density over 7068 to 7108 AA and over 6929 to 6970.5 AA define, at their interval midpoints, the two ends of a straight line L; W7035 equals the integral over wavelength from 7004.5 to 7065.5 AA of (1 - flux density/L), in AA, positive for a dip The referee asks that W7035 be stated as 0.4 AA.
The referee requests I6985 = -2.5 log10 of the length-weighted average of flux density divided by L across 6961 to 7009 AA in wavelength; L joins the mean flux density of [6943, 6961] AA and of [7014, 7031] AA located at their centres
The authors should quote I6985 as 0.01 mag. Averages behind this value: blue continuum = 26.1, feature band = 25.5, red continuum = 25.2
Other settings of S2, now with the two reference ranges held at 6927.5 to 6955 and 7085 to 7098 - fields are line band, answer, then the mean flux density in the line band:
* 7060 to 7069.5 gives -0.02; 25.8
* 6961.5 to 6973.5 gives 0.03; 25.4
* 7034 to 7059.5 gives -0.01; 25.6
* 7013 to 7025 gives 0.02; 25.2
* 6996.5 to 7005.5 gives 0.03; 25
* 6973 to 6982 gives 0.02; 25.3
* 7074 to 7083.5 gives -0.02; 25.6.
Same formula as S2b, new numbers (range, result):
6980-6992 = 26.2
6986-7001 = 26.1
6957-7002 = 25.7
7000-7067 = 25.4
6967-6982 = 25.3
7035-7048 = 25.6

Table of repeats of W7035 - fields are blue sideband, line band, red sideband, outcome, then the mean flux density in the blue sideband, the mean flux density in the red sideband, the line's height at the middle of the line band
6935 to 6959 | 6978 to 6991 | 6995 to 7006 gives -0.5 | 26.1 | 25.1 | 25.4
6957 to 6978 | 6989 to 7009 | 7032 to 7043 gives 0.3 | 25.4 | 25.6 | 25.5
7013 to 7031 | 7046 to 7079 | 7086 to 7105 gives -0.6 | 25.2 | 25.2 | 25.2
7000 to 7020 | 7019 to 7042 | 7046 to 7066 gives 0.1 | 25.1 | 25.6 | 25.3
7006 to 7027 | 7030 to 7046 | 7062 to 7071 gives 0.0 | 25.4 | 25.6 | 25.5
